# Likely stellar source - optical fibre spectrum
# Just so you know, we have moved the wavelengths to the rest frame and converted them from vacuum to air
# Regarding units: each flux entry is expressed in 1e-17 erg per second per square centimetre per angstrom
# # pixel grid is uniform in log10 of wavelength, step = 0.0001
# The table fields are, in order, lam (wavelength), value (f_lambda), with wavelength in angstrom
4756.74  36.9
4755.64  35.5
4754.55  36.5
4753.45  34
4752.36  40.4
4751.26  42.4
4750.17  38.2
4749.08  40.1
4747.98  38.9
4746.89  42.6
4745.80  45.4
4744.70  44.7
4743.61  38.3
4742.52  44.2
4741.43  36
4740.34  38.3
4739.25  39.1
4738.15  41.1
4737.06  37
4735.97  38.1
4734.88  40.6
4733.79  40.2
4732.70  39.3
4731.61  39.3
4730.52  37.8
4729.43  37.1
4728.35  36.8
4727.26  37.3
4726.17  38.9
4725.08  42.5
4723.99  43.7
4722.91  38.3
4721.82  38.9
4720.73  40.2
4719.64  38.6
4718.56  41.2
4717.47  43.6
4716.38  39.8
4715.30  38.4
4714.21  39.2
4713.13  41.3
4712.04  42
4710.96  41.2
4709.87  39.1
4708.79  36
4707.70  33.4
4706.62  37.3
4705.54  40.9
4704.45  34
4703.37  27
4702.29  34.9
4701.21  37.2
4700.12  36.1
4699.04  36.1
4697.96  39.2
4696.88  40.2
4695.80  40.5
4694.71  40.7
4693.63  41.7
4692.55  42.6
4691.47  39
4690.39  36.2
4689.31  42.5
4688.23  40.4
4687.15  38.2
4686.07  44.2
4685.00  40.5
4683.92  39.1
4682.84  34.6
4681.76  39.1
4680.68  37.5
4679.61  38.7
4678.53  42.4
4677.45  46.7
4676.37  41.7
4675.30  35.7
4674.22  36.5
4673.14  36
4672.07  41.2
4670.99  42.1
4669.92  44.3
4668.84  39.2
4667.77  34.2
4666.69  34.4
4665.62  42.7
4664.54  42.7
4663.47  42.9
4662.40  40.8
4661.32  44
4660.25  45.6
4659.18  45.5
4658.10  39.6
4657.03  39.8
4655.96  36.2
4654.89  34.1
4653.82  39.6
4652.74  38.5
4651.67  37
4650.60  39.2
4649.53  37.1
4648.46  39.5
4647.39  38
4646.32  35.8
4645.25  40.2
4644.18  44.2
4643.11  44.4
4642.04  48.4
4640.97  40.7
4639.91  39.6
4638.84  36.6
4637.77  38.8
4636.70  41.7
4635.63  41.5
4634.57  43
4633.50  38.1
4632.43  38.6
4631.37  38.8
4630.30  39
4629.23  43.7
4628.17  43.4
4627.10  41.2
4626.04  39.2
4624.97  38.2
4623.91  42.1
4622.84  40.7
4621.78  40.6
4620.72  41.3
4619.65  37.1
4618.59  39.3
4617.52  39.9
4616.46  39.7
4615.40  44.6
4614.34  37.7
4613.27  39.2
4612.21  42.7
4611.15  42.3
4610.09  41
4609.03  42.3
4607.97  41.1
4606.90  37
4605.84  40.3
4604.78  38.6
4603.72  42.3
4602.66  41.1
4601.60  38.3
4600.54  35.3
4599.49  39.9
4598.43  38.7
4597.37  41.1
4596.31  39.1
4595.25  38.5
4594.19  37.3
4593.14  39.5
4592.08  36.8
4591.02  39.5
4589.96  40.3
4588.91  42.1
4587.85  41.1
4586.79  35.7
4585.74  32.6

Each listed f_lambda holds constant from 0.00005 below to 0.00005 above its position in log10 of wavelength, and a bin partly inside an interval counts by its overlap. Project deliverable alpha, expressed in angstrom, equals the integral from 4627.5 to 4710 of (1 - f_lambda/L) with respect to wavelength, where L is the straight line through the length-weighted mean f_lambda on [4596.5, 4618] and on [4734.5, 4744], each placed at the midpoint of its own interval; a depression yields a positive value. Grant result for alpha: 0.4 angstrom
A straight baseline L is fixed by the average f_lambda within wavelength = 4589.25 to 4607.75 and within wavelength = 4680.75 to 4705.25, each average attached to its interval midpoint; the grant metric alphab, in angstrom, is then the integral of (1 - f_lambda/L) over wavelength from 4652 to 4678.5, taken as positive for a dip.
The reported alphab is -1.1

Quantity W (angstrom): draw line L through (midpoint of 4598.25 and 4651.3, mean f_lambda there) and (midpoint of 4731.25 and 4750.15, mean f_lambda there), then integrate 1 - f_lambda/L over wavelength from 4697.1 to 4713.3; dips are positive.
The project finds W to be 1.3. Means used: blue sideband 40.2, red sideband 40.1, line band 37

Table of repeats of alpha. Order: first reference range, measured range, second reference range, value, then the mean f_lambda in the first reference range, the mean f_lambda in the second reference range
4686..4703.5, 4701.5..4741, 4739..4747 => 1.36 angstrom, 38.7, 41.1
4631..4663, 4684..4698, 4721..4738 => -0.30 angstrom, 40.2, 39.1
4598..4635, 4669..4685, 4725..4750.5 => 0.08 angstrom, 40.2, 39.6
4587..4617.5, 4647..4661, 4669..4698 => 0.24 angstrom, 39.9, 40.1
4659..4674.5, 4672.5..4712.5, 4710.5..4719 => 2.14 angstrom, 40.8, 40.8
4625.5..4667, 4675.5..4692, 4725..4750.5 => 0.05 angstrom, 40.4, 39.6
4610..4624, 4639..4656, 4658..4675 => 0.44 angstrom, 40.5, 40.7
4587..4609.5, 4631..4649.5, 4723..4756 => -0.43 angstrom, 39.5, 39.5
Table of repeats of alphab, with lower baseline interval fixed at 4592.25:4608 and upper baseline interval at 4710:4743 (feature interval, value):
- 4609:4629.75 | -0.8 angstrom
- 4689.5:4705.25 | 0.7 angstrom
